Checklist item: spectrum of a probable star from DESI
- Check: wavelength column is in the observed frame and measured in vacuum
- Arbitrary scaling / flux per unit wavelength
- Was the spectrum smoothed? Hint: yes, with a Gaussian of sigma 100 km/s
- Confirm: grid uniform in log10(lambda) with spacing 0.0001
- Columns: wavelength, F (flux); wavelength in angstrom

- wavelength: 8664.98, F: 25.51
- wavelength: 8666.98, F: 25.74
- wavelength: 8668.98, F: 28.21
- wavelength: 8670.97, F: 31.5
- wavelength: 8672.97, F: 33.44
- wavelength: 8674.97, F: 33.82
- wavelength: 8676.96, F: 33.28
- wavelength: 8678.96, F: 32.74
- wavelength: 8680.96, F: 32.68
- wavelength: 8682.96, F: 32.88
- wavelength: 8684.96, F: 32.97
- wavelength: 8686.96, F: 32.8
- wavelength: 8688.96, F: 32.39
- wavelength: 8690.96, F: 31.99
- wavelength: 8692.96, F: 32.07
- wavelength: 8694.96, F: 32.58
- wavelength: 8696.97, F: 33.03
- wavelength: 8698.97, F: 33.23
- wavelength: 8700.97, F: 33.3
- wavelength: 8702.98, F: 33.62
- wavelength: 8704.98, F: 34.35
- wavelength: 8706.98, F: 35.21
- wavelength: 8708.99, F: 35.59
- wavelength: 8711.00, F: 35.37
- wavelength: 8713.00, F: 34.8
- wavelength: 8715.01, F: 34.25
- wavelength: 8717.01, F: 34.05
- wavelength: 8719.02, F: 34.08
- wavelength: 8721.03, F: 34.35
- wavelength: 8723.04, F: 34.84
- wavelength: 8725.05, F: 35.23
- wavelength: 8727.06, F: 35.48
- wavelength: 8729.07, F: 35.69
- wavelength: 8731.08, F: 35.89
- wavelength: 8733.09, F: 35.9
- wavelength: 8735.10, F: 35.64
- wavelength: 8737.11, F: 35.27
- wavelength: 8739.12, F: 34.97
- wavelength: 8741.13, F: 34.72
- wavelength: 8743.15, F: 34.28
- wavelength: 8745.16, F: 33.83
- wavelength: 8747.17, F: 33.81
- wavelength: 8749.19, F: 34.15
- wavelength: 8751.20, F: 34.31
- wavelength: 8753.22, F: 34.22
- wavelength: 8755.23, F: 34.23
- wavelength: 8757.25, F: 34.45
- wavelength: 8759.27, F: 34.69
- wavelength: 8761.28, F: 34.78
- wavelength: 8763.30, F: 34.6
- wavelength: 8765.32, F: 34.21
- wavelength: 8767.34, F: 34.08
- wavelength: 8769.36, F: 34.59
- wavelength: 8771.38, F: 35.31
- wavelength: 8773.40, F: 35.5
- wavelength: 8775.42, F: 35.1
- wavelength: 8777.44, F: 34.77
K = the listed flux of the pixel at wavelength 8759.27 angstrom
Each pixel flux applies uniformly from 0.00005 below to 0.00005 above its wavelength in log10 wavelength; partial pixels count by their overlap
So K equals 34.69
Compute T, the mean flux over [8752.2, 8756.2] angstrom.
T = 34.2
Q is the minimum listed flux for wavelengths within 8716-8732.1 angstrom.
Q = 34.05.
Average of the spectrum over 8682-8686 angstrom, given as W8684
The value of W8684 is 32.9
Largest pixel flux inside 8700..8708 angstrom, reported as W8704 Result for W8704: 35.21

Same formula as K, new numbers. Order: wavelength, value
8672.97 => 33.44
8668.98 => 28.21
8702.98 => 33.62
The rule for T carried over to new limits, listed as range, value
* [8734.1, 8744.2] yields 35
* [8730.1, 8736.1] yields 35.8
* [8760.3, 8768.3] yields 34.4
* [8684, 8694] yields 32.5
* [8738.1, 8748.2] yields 34.3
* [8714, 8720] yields 34.1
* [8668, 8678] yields 32.1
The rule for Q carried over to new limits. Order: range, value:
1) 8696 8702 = 33.03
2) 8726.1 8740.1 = 34.97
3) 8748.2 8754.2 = 34.15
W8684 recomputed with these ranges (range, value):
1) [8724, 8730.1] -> 35.5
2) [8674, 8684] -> 33.1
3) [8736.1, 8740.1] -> 35.2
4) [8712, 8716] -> 34.5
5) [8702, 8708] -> 34.4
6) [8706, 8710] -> 35.3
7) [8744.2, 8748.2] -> 33.8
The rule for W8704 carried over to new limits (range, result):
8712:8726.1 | 35.23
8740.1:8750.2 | 34.72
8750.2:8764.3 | 34.78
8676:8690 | 33.28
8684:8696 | 32.97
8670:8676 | 33.82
